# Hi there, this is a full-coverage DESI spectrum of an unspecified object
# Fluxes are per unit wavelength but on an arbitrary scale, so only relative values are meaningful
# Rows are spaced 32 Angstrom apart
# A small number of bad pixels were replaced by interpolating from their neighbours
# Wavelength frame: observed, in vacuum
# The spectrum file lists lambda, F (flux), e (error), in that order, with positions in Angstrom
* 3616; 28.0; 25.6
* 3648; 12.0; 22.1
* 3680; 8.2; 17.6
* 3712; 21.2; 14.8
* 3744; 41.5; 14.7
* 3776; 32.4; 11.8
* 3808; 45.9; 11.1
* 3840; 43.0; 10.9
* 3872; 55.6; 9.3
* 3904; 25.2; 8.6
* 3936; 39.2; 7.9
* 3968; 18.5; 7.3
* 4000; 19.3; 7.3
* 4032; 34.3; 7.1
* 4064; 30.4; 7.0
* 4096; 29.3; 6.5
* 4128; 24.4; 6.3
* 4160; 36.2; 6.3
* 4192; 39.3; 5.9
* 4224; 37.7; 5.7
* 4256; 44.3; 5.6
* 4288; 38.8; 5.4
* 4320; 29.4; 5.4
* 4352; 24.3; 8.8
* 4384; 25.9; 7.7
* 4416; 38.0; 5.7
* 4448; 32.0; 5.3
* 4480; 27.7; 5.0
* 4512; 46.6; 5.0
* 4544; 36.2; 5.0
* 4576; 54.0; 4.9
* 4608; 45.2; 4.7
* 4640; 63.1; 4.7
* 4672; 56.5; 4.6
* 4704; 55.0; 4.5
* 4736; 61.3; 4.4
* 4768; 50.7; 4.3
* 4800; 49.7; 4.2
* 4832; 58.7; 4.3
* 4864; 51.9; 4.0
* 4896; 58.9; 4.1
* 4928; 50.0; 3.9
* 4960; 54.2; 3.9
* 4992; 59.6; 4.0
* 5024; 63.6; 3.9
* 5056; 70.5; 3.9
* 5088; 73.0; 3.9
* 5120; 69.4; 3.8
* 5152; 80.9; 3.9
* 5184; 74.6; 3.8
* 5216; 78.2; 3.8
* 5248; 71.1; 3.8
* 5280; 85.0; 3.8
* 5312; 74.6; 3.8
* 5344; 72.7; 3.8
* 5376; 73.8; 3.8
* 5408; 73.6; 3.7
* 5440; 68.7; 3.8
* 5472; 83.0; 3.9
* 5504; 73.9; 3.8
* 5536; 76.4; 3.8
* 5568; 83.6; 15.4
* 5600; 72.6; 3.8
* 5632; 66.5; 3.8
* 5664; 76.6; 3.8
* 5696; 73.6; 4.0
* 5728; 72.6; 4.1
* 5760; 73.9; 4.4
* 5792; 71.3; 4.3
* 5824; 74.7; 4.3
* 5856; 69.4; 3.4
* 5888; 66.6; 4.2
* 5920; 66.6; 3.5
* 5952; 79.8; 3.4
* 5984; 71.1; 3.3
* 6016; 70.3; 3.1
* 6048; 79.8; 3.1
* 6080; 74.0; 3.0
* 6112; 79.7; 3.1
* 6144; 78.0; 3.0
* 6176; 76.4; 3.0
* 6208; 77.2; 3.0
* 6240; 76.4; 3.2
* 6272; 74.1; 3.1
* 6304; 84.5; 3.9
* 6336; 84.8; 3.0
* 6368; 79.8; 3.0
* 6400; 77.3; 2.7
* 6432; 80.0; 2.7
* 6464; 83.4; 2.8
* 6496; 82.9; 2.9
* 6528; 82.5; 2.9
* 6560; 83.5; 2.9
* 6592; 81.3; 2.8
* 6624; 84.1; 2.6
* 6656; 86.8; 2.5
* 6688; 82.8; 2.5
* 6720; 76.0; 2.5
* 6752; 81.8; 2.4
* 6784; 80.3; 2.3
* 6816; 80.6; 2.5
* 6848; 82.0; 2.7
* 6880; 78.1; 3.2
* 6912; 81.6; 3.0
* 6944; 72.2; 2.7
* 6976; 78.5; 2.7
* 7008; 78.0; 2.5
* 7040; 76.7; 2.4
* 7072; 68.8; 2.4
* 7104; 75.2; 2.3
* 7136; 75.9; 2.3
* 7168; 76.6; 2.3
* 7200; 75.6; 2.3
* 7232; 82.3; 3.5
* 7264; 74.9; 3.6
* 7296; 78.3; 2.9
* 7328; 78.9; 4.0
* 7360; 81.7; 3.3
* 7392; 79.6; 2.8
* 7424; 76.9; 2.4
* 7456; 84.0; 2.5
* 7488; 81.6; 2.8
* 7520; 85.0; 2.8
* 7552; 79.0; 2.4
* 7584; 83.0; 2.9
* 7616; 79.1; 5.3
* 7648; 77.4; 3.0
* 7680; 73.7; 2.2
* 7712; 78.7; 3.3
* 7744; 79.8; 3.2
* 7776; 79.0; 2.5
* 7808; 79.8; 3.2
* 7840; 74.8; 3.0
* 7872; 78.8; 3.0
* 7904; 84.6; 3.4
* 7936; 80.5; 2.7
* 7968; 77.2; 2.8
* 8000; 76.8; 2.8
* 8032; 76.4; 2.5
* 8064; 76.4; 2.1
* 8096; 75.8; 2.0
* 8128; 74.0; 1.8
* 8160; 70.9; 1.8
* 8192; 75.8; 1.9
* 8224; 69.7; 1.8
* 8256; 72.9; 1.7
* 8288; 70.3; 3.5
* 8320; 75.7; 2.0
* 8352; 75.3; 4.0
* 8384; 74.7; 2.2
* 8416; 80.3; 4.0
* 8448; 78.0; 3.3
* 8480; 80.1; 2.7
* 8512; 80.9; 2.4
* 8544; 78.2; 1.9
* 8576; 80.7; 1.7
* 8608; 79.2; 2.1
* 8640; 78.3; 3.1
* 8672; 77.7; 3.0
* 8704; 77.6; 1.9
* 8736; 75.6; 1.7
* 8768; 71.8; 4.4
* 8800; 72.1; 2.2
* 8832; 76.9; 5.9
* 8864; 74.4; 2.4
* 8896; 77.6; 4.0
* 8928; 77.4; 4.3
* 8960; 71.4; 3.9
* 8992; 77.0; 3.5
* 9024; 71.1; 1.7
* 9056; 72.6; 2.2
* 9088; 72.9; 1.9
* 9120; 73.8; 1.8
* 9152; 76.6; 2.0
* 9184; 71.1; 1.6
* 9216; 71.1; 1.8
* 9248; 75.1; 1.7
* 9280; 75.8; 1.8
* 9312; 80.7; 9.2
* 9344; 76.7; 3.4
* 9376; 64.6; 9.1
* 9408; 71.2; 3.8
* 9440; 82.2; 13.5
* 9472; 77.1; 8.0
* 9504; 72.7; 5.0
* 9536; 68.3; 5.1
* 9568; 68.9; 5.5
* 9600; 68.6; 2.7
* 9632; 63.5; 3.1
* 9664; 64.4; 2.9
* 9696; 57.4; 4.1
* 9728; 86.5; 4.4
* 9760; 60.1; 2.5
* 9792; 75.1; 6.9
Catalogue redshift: 0.142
